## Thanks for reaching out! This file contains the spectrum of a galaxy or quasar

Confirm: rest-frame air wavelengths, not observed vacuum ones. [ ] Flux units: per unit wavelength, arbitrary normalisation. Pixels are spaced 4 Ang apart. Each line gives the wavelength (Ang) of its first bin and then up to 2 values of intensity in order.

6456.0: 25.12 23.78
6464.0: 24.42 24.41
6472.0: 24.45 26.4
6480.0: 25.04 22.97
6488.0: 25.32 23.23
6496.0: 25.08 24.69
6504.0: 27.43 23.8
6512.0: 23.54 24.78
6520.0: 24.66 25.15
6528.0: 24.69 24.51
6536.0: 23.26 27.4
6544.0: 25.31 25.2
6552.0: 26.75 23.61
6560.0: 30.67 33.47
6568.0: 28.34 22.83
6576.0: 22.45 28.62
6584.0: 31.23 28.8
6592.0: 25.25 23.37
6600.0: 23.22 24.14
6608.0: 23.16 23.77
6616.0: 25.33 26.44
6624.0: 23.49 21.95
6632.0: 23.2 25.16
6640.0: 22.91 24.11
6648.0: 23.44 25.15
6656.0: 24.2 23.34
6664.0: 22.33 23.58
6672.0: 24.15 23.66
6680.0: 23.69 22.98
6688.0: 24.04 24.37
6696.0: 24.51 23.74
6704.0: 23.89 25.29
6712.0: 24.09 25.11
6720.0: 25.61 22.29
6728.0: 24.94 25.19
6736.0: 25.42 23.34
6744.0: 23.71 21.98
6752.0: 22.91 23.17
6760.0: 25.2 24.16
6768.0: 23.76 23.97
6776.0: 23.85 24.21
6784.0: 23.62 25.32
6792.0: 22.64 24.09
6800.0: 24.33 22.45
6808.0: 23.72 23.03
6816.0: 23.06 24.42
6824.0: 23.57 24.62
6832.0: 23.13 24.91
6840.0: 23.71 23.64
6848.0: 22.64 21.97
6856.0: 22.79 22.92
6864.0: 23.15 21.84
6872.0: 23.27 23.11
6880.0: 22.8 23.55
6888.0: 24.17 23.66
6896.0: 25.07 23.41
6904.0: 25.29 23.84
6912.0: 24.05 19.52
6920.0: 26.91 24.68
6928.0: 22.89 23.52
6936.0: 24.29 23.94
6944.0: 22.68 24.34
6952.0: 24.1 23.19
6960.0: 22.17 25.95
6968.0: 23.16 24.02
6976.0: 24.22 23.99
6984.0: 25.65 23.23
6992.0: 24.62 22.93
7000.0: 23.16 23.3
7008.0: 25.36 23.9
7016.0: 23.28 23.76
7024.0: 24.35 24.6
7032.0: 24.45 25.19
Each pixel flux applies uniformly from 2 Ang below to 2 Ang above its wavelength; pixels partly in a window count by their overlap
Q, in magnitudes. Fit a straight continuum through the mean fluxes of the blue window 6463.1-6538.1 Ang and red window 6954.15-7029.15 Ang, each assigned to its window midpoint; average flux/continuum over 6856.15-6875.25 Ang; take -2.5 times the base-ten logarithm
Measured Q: 0.06 mag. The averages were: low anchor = 24.6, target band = 22.8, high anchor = 23.9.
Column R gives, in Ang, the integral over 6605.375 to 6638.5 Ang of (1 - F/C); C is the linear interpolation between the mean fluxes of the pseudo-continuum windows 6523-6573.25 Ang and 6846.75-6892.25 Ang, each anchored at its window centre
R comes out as 1.9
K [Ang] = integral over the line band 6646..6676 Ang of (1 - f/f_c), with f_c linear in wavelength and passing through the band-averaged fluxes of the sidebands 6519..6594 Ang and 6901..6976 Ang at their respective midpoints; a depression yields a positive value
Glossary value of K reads 2.33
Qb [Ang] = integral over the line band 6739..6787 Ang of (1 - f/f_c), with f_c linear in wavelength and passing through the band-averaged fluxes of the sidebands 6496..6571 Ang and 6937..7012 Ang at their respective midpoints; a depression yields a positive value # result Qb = 2.2 Ang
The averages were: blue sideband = 25.9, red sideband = 23.9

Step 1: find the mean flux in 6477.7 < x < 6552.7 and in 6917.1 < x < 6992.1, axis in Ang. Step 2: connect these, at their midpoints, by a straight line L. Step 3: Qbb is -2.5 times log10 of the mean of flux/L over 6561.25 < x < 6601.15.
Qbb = -0.091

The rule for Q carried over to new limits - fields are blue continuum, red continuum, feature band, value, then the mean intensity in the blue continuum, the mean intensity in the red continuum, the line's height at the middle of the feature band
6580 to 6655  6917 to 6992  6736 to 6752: 0.05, 24.8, 24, 24.5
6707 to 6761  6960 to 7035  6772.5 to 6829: 0.02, 24.1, 24.1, 24.1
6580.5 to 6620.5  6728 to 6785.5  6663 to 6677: 0.06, 25.6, 23.9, 24.8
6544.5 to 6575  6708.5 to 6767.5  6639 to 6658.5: 0.07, 27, 24.1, 25.6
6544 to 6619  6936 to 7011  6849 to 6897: 0.06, 26.1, 23.9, 24.5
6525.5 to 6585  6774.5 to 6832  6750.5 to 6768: 0.02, 26.5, 23.8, 24.2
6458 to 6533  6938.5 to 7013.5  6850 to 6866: 0.06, 24.7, 23.9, 24.1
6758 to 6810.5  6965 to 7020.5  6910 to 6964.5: 0.01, 23.9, 23.9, 23.9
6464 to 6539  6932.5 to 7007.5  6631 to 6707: 0.02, 24.7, 23.9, 24.4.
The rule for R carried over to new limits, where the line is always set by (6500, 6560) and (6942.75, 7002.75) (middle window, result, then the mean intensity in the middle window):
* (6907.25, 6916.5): 0.48 Ang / 22.8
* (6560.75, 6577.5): -1.42 Ang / 27.2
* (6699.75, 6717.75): 0.12 Ang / 24.5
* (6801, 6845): 1.11 Ang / 23.7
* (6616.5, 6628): 0.19 Ang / 24.5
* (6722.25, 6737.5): 0.07 Ang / 24.5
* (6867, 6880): 0.71 Ang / 22.8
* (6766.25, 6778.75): 0.29 Ang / 23.9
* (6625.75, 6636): 0.73 Ang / 23.1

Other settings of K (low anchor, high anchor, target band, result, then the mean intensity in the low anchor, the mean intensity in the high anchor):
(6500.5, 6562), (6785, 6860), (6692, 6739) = -0.60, 25.4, 23.5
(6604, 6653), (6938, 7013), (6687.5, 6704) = -0.12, 24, 23.9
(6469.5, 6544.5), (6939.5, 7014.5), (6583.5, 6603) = -0.98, 24.8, 23.9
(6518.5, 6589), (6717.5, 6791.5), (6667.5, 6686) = 1.00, 26.5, 24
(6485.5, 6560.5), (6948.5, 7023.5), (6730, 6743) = -0.02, 25.1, 23.9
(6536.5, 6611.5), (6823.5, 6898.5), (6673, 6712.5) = 1.60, 26.2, 23.4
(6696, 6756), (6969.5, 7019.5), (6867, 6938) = 0.94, 24.1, 24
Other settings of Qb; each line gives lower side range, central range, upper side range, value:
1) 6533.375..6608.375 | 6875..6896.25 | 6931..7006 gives 0.59 Ang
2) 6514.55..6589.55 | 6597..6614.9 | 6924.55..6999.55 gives 1.66 Ang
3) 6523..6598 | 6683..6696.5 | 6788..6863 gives 0.52 Ang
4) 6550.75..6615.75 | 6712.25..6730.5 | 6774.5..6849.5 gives 0.18 Ang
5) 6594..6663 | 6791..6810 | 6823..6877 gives -0.09 Ang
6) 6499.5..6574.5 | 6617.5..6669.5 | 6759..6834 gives 2.46 Ang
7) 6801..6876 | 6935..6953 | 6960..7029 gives -0.04 Ang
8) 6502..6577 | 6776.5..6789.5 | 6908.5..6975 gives 0.12 Ang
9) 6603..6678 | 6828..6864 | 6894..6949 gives 0.89 Ang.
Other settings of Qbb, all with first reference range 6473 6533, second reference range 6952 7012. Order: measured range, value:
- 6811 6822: 0.03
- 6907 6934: 0.02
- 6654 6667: 0.05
